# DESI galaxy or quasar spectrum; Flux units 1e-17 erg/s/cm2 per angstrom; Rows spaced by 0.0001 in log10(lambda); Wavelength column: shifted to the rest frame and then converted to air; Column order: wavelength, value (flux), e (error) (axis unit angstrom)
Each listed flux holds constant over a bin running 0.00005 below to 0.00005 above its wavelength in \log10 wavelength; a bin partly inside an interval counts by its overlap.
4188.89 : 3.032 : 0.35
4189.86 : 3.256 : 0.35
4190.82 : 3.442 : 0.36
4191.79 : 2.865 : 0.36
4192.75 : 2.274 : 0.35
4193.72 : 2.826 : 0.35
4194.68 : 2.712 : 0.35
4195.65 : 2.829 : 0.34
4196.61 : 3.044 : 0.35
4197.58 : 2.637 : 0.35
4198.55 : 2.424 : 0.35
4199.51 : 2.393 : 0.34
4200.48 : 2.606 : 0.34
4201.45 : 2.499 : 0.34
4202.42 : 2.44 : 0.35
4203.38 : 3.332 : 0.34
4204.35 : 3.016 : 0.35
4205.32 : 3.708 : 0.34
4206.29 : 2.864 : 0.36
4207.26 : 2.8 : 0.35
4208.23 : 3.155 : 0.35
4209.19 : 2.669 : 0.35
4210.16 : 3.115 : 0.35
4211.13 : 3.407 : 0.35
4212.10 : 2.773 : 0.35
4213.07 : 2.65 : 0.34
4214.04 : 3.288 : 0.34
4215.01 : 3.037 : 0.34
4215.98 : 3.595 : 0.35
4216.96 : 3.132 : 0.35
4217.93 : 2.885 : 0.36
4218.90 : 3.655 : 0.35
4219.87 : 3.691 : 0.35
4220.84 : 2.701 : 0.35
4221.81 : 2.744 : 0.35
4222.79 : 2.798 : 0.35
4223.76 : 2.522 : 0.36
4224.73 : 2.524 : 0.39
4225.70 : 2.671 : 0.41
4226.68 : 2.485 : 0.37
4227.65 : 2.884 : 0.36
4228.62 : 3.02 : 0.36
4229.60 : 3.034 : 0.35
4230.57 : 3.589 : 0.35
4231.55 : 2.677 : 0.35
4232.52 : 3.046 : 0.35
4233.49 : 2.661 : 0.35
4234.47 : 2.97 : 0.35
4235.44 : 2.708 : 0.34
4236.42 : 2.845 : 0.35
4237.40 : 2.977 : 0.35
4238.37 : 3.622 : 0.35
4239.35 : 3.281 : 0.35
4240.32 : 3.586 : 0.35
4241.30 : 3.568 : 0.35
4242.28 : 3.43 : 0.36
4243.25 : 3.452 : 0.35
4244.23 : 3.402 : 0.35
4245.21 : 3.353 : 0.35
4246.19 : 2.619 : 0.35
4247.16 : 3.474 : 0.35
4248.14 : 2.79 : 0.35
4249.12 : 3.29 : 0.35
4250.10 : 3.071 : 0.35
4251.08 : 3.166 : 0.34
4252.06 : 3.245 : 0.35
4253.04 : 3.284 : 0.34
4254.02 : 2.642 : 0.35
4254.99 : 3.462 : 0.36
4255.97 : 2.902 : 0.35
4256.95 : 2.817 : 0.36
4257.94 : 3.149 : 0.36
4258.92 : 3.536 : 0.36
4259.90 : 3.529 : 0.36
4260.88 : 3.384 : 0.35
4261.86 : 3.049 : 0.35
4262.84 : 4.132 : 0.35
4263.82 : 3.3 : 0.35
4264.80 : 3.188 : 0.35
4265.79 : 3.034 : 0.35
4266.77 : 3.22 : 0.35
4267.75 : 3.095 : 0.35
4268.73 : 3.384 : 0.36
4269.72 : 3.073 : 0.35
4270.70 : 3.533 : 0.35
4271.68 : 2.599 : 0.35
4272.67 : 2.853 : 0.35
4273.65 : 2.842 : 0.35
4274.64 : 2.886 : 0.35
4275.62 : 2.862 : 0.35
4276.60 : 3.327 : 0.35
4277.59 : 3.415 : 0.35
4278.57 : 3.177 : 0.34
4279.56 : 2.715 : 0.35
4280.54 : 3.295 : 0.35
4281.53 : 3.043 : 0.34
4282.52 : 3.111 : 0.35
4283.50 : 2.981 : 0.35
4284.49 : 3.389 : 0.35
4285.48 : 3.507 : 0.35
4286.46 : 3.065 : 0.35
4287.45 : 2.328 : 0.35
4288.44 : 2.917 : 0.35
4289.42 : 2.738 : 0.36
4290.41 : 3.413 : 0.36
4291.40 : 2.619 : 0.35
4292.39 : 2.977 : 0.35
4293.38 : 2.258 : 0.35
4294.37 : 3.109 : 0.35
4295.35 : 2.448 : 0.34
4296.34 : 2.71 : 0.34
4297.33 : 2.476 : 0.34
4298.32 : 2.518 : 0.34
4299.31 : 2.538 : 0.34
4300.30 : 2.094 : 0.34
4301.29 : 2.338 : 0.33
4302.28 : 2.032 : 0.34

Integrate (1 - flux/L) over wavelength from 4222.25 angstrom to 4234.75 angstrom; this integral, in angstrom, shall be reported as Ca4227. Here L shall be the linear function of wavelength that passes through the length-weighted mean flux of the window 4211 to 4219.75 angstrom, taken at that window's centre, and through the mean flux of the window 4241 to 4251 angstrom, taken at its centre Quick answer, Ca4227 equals 1.4 angstrom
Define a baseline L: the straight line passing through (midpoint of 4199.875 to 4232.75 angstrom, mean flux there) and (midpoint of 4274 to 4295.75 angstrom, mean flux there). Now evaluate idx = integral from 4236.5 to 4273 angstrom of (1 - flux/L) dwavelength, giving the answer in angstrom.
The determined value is -3.1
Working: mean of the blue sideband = 2.97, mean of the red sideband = 2.98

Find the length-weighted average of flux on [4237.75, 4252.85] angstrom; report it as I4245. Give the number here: 3.29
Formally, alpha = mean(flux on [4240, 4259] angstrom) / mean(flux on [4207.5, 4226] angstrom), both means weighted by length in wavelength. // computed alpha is 1.07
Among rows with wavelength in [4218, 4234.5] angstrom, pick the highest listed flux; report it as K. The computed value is 3.691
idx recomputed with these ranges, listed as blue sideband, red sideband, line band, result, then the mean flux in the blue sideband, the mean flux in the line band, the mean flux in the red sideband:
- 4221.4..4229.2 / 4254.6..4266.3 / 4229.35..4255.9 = -1.5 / 2.71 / 3.16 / 3.29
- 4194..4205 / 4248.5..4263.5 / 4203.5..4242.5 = -1.3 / 2.74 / 3.04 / 3.24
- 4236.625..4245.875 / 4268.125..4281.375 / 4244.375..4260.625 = 0.6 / 3.37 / 3.15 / 3.07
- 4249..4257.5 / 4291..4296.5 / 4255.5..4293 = -3.0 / 3.09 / 3.11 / 2.69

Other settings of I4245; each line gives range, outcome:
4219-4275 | 3.11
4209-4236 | 2.96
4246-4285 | 3.15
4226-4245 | 3.12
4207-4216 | 3.03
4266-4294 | 3.02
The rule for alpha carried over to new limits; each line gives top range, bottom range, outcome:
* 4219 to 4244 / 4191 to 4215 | 1.06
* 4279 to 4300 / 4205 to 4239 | 0.95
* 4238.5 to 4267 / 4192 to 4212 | 1.15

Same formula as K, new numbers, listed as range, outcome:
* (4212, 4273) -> 4.132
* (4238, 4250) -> 3.622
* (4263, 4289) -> 3.533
